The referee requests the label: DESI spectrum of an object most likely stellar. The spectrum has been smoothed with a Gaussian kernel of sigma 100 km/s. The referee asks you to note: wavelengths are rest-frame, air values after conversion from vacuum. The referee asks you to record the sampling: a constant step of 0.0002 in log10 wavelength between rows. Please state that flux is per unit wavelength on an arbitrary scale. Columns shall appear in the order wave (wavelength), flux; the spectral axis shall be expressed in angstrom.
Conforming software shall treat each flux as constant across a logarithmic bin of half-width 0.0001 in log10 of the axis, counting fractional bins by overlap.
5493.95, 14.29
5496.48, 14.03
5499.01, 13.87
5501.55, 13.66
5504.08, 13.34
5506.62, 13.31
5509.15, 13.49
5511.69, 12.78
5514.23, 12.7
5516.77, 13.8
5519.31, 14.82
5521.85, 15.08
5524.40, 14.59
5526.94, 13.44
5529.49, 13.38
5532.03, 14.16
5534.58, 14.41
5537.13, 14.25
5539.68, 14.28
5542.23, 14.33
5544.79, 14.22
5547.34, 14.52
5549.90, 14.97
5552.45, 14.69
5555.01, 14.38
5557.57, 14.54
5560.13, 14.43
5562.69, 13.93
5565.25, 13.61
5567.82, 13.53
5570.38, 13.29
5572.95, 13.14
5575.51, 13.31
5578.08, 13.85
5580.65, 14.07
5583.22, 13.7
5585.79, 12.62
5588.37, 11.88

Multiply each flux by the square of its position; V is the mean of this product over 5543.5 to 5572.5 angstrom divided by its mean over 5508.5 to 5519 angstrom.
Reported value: 1.1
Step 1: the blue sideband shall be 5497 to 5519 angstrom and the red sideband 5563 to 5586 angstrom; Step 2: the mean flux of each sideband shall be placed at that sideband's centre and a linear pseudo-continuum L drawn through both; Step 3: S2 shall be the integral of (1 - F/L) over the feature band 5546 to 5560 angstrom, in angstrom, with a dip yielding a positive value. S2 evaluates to -1.1 angstrom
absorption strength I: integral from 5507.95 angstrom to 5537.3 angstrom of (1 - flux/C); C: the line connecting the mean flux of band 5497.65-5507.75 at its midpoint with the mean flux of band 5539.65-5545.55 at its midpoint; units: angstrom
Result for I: 0.0 angstrom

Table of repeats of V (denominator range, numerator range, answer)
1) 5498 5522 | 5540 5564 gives 1.08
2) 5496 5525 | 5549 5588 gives 1.02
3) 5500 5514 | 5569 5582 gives 1.05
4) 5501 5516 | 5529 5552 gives 1.10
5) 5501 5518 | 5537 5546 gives 1.09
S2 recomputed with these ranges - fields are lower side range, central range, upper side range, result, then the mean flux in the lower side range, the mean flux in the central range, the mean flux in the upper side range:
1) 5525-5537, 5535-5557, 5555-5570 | -0.8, 13.9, 14.5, 14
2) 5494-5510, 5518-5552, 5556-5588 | -1.7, 13.7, 14.4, 13.6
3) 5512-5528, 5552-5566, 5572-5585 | -0.5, 14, 14.3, 13.6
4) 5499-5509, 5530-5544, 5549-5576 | -0.5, 13.5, 14.2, 14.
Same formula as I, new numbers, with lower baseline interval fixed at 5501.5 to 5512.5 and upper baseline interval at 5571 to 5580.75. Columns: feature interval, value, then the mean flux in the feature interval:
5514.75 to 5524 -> -0.75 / 14.4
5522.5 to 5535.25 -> -0.63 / 14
